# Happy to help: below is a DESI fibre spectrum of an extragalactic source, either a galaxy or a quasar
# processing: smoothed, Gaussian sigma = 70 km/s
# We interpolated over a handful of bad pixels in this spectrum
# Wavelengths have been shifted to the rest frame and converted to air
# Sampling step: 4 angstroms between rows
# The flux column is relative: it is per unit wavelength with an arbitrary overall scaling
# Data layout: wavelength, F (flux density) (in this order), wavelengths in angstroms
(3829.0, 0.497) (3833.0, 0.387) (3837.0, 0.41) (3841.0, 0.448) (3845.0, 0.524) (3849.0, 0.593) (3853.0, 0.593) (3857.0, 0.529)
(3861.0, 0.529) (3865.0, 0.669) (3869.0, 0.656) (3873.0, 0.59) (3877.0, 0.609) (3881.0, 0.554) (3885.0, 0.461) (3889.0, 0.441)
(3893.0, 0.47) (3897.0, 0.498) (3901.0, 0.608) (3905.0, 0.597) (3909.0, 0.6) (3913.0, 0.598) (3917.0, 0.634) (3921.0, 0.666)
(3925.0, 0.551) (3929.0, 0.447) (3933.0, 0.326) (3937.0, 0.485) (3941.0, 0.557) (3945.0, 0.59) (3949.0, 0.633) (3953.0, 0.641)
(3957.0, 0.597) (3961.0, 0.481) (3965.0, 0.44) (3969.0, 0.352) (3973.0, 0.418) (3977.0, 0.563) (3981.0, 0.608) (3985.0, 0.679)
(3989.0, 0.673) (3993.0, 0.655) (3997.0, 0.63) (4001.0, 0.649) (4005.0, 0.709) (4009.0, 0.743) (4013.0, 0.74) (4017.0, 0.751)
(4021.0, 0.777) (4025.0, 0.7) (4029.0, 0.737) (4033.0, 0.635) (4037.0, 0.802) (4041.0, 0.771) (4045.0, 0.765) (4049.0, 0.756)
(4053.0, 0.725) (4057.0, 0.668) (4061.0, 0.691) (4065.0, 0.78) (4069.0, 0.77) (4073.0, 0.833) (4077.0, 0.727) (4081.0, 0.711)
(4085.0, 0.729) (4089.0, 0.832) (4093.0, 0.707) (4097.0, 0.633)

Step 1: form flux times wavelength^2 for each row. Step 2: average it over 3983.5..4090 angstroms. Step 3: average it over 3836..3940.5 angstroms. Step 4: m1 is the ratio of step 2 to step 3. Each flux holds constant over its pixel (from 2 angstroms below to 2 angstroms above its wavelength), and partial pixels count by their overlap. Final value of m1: 1.4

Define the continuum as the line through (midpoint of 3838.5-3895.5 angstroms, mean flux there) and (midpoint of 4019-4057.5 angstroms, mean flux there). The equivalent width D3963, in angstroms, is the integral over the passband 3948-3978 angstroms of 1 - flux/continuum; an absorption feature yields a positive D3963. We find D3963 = 6.5 angstroms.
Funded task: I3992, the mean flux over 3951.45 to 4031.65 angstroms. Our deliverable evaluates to 0.627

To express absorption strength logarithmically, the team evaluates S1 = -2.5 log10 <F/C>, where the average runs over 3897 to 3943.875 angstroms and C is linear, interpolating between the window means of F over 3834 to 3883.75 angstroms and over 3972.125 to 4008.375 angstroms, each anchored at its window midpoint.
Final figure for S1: 0.07 mag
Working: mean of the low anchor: 0.554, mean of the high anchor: 0.631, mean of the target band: 0.55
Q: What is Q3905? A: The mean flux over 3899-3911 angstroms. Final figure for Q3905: 0.602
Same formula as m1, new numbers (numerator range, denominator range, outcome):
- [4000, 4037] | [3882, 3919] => 1.40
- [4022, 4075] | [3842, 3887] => 1.43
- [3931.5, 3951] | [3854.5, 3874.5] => 0.92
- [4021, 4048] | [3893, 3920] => 1.35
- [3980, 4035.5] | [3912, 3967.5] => 1.32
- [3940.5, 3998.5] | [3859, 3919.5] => 1.04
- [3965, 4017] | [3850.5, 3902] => 1.18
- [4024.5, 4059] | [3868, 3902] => 1.47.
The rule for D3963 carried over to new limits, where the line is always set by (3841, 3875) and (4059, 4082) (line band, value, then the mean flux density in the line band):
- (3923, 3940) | 4.79 angstroms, 0.458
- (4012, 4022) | -0.65 angstroms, 0.755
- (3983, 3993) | 0.20 angstroms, 0.672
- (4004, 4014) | -0.41 angstroms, 0.732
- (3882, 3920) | 4.04 angstroms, 0.549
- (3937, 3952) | 1.56 angstroms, 0.582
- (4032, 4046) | -0.42 angstroms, 0.749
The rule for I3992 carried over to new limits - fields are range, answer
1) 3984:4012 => 0.679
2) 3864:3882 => 0.616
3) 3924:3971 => 0.507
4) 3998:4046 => 0.729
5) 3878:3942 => 0.532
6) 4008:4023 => 0.753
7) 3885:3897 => 0.463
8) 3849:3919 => 0.568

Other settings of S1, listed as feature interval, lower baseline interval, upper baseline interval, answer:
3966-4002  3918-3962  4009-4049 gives 0.127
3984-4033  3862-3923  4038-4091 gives -0.010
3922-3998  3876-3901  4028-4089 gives 0.122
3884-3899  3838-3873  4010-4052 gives 0.272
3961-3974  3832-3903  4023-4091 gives 0.479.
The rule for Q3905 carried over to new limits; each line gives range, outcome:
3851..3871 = 0.595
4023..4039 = 0.719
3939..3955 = 0.605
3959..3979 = 0.451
